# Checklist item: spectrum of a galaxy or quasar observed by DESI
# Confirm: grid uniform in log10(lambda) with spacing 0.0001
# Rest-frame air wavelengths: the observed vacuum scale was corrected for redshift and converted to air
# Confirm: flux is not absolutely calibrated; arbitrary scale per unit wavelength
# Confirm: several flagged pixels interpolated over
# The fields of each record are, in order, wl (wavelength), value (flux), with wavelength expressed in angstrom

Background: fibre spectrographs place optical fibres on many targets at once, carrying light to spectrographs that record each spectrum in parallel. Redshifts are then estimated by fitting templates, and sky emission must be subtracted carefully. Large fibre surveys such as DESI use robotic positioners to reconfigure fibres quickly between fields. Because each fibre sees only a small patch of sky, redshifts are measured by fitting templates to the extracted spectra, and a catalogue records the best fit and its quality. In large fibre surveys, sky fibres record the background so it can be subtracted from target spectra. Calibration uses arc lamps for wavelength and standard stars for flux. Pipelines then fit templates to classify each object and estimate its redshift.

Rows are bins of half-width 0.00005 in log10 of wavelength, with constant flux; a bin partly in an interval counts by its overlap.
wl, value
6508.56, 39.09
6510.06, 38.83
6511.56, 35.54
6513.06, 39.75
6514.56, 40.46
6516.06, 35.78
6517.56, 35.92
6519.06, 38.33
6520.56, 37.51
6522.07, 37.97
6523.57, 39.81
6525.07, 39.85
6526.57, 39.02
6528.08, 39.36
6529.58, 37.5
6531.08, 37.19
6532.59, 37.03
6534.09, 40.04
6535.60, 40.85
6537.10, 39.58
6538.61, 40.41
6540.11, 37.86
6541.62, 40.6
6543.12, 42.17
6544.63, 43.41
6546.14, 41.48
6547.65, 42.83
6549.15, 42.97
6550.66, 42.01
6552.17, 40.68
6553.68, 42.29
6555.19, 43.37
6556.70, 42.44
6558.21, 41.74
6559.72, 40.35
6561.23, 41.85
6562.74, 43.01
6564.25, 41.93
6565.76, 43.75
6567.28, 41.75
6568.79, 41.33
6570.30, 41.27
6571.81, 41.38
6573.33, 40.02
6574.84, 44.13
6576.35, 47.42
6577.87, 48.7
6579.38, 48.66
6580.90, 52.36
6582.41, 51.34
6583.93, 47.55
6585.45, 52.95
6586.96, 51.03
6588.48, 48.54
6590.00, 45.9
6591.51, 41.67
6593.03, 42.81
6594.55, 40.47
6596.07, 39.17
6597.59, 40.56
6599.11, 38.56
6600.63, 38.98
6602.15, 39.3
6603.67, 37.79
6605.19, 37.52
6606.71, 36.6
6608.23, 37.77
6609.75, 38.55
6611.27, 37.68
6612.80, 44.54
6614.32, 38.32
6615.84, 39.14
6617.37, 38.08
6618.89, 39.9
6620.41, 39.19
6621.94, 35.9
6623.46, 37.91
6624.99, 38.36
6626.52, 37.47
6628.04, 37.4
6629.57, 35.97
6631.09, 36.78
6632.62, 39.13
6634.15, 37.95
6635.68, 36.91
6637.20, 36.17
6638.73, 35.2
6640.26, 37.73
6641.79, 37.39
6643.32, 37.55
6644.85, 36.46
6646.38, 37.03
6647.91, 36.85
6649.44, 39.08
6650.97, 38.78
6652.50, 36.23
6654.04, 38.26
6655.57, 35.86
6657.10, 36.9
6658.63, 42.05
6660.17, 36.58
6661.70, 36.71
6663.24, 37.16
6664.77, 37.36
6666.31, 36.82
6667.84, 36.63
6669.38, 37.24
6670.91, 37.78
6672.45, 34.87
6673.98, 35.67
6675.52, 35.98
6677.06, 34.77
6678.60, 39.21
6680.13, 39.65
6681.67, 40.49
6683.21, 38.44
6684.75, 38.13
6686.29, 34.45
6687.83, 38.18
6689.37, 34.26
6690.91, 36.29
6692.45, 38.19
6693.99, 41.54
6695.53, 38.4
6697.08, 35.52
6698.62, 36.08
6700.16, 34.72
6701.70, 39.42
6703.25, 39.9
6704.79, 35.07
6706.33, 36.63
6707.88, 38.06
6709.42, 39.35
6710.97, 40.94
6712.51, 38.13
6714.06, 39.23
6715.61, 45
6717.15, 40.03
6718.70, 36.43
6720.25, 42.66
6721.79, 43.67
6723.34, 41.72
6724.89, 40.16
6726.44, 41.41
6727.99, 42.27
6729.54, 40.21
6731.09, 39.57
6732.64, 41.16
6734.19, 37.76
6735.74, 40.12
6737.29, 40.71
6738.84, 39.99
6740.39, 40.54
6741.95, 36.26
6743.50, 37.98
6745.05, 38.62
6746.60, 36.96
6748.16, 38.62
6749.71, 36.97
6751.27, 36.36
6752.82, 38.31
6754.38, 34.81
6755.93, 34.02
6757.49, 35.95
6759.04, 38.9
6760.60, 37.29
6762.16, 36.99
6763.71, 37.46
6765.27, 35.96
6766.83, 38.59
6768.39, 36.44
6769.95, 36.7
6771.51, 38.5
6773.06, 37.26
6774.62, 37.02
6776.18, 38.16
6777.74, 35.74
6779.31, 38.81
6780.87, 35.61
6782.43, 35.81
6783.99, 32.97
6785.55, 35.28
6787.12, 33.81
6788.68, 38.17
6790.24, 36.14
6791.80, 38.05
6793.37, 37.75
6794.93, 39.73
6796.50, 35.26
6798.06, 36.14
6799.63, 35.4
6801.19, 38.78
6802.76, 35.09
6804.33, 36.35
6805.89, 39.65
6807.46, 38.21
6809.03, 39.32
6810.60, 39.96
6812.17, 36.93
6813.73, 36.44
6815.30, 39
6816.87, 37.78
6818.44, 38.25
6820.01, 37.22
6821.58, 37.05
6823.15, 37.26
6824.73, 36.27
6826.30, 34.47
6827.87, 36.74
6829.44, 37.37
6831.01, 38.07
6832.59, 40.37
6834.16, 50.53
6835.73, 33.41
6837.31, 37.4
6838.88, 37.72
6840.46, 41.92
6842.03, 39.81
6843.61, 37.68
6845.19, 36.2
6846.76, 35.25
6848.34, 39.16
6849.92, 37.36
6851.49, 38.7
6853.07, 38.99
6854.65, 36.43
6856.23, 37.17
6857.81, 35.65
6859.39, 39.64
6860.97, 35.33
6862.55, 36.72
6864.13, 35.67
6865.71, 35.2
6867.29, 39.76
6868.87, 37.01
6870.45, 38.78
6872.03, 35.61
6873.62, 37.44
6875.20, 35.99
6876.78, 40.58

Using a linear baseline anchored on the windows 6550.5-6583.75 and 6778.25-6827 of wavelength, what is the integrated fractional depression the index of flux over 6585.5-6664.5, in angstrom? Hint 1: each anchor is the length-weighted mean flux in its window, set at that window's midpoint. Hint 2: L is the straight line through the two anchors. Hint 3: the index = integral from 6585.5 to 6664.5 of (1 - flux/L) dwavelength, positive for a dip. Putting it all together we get 6.1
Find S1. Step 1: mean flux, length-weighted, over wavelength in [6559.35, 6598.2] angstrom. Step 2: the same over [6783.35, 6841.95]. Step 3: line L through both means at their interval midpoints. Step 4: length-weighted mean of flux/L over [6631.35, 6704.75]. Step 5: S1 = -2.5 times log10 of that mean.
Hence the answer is 0.13 mag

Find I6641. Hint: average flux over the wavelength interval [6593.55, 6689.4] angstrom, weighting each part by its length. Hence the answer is 37.8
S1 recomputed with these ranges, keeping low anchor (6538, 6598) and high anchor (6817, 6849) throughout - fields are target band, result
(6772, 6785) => 0.079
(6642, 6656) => 0.125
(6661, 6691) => 0.121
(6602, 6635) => 0.117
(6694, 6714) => 0.080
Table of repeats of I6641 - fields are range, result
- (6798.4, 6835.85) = 38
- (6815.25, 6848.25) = 38.1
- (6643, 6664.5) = 37.5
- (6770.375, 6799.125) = 36.7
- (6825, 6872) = 37.8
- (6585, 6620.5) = 41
